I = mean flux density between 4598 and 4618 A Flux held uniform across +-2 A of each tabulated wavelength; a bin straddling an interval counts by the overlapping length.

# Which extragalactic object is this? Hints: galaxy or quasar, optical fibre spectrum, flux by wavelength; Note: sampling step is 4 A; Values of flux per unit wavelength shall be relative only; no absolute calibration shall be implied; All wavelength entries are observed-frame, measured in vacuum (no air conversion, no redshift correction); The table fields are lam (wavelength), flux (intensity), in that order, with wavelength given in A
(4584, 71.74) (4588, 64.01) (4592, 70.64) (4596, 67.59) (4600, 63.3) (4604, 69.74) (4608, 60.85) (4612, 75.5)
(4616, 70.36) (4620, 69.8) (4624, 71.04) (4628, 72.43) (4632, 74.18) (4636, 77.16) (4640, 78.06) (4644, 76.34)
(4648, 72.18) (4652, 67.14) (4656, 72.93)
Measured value 68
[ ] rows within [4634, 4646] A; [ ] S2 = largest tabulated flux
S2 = 78.06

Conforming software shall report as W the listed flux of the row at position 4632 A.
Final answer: 74.18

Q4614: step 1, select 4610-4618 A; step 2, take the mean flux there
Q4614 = 72.9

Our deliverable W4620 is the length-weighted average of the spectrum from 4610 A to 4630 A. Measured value 71.8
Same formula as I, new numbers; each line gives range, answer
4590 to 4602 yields 67.2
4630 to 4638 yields 75.7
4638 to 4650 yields 75.5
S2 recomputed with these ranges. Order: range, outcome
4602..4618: 75.5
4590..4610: 70.64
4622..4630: 72.43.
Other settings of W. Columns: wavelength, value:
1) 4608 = 60.85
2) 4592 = 70.64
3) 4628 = 72.43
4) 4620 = 69.8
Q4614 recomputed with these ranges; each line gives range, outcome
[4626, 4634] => 73.3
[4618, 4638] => 72.9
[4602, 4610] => 65.3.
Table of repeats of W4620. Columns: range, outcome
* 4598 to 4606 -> 66.5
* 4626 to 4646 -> 75.6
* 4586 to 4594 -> 67.3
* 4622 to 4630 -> 71.7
